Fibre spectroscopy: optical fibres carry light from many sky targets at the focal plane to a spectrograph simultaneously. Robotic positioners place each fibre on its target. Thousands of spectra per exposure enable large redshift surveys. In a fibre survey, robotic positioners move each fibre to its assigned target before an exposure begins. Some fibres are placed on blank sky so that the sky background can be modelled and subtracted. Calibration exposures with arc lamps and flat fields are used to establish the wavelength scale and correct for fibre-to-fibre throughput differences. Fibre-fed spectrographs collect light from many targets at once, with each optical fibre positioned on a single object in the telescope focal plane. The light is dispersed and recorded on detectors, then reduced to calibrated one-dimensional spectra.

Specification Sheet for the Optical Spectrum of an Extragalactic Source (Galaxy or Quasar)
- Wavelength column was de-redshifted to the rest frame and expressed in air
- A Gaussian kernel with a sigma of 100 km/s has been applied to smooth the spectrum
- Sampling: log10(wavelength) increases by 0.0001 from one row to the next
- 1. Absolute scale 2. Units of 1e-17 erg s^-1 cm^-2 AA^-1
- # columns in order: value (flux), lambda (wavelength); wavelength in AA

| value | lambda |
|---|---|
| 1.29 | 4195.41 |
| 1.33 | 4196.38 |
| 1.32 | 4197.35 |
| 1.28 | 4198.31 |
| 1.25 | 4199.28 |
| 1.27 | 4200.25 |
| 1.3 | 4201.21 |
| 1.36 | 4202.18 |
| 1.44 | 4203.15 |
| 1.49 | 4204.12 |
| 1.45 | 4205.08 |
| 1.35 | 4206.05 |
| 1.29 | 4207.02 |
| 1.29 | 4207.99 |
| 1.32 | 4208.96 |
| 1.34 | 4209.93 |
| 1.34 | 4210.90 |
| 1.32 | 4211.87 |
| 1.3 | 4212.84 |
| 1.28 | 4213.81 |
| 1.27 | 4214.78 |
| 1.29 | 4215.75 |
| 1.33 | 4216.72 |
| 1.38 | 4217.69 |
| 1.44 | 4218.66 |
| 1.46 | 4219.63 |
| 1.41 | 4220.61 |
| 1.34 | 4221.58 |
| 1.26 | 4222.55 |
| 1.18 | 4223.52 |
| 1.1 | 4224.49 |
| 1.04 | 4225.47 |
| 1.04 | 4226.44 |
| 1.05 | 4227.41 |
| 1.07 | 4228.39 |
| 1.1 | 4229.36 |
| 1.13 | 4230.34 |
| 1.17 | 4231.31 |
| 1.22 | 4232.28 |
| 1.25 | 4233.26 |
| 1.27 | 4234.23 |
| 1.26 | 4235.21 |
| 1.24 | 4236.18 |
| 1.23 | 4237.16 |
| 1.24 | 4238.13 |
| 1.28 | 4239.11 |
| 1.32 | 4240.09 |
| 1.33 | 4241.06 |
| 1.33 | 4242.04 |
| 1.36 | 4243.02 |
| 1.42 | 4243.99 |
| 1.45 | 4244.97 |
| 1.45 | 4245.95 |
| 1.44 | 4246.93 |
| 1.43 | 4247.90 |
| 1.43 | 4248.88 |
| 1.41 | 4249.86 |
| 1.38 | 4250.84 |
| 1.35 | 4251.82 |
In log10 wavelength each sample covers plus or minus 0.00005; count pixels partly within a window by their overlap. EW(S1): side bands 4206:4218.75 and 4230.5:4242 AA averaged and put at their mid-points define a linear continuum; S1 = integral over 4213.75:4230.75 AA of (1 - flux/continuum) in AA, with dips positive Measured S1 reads 0.8 AA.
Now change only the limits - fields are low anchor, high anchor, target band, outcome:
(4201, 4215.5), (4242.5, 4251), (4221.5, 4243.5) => 2.9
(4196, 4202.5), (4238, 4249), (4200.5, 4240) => 1.8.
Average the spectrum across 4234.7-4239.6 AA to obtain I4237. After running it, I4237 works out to 1.25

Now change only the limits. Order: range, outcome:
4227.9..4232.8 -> 1.14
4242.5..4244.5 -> 1.39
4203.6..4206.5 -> 1.43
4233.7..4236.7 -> 1.26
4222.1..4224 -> 1.22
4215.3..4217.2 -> 1.31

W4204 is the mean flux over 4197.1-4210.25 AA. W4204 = 1.34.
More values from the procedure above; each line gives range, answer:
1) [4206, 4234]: 1.25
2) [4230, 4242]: 1.25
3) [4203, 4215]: 1.34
